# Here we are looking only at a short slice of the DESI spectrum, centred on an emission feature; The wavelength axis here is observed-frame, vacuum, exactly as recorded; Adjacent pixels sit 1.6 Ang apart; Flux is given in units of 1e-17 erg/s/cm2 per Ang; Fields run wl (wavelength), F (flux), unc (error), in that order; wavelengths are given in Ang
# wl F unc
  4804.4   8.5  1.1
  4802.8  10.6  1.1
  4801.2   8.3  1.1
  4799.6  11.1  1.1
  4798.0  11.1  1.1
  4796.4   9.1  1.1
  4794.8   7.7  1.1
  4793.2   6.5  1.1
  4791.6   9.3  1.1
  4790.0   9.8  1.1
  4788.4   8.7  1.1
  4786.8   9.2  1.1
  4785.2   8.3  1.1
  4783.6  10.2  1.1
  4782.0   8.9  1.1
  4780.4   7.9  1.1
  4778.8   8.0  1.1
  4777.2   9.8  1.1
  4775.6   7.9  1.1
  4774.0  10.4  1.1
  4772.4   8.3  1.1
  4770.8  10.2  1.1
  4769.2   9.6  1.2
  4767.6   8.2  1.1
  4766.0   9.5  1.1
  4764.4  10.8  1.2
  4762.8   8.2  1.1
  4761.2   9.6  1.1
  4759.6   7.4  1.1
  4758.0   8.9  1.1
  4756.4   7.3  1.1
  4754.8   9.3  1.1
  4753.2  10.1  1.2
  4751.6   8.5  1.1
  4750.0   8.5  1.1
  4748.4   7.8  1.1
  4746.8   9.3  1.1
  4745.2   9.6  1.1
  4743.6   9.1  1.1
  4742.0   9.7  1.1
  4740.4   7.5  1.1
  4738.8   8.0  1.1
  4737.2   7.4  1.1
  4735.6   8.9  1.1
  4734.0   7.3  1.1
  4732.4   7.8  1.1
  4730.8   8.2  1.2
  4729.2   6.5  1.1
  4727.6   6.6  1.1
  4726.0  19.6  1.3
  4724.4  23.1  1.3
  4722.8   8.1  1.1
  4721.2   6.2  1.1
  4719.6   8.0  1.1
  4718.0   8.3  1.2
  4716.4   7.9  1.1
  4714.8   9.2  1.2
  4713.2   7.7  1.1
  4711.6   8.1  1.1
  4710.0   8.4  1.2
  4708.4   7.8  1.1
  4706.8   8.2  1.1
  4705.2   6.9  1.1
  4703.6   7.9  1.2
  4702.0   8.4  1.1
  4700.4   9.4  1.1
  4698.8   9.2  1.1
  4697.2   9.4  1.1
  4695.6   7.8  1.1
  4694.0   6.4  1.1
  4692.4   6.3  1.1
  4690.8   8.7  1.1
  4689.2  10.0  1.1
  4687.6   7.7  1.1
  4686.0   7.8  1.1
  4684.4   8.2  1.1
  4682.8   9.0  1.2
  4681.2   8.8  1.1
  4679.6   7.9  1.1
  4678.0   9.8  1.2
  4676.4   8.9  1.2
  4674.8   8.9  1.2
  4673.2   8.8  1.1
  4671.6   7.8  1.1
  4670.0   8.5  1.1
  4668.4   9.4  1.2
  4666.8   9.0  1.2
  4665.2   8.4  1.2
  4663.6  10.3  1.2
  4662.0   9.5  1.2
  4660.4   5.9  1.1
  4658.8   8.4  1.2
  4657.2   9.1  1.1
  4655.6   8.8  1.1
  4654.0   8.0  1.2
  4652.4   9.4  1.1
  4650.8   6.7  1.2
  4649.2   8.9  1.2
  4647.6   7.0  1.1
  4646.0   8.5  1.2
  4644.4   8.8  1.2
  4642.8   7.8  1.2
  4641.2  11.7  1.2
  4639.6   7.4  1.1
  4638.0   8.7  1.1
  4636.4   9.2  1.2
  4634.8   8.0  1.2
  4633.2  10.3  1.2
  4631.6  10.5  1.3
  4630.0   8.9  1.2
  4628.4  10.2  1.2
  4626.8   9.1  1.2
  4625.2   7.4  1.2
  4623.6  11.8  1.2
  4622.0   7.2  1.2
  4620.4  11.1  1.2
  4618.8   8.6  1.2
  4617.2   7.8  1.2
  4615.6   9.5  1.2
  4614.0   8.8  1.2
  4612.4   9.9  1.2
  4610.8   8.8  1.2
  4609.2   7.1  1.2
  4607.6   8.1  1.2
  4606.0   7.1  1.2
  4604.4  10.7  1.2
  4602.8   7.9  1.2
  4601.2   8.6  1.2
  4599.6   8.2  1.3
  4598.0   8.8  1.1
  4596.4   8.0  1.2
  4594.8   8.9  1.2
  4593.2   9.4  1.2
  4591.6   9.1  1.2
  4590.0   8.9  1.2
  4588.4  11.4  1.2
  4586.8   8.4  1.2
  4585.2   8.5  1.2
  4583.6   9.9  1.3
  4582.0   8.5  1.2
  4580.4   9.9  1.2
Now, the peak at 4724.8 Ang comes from H-gamma 4340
